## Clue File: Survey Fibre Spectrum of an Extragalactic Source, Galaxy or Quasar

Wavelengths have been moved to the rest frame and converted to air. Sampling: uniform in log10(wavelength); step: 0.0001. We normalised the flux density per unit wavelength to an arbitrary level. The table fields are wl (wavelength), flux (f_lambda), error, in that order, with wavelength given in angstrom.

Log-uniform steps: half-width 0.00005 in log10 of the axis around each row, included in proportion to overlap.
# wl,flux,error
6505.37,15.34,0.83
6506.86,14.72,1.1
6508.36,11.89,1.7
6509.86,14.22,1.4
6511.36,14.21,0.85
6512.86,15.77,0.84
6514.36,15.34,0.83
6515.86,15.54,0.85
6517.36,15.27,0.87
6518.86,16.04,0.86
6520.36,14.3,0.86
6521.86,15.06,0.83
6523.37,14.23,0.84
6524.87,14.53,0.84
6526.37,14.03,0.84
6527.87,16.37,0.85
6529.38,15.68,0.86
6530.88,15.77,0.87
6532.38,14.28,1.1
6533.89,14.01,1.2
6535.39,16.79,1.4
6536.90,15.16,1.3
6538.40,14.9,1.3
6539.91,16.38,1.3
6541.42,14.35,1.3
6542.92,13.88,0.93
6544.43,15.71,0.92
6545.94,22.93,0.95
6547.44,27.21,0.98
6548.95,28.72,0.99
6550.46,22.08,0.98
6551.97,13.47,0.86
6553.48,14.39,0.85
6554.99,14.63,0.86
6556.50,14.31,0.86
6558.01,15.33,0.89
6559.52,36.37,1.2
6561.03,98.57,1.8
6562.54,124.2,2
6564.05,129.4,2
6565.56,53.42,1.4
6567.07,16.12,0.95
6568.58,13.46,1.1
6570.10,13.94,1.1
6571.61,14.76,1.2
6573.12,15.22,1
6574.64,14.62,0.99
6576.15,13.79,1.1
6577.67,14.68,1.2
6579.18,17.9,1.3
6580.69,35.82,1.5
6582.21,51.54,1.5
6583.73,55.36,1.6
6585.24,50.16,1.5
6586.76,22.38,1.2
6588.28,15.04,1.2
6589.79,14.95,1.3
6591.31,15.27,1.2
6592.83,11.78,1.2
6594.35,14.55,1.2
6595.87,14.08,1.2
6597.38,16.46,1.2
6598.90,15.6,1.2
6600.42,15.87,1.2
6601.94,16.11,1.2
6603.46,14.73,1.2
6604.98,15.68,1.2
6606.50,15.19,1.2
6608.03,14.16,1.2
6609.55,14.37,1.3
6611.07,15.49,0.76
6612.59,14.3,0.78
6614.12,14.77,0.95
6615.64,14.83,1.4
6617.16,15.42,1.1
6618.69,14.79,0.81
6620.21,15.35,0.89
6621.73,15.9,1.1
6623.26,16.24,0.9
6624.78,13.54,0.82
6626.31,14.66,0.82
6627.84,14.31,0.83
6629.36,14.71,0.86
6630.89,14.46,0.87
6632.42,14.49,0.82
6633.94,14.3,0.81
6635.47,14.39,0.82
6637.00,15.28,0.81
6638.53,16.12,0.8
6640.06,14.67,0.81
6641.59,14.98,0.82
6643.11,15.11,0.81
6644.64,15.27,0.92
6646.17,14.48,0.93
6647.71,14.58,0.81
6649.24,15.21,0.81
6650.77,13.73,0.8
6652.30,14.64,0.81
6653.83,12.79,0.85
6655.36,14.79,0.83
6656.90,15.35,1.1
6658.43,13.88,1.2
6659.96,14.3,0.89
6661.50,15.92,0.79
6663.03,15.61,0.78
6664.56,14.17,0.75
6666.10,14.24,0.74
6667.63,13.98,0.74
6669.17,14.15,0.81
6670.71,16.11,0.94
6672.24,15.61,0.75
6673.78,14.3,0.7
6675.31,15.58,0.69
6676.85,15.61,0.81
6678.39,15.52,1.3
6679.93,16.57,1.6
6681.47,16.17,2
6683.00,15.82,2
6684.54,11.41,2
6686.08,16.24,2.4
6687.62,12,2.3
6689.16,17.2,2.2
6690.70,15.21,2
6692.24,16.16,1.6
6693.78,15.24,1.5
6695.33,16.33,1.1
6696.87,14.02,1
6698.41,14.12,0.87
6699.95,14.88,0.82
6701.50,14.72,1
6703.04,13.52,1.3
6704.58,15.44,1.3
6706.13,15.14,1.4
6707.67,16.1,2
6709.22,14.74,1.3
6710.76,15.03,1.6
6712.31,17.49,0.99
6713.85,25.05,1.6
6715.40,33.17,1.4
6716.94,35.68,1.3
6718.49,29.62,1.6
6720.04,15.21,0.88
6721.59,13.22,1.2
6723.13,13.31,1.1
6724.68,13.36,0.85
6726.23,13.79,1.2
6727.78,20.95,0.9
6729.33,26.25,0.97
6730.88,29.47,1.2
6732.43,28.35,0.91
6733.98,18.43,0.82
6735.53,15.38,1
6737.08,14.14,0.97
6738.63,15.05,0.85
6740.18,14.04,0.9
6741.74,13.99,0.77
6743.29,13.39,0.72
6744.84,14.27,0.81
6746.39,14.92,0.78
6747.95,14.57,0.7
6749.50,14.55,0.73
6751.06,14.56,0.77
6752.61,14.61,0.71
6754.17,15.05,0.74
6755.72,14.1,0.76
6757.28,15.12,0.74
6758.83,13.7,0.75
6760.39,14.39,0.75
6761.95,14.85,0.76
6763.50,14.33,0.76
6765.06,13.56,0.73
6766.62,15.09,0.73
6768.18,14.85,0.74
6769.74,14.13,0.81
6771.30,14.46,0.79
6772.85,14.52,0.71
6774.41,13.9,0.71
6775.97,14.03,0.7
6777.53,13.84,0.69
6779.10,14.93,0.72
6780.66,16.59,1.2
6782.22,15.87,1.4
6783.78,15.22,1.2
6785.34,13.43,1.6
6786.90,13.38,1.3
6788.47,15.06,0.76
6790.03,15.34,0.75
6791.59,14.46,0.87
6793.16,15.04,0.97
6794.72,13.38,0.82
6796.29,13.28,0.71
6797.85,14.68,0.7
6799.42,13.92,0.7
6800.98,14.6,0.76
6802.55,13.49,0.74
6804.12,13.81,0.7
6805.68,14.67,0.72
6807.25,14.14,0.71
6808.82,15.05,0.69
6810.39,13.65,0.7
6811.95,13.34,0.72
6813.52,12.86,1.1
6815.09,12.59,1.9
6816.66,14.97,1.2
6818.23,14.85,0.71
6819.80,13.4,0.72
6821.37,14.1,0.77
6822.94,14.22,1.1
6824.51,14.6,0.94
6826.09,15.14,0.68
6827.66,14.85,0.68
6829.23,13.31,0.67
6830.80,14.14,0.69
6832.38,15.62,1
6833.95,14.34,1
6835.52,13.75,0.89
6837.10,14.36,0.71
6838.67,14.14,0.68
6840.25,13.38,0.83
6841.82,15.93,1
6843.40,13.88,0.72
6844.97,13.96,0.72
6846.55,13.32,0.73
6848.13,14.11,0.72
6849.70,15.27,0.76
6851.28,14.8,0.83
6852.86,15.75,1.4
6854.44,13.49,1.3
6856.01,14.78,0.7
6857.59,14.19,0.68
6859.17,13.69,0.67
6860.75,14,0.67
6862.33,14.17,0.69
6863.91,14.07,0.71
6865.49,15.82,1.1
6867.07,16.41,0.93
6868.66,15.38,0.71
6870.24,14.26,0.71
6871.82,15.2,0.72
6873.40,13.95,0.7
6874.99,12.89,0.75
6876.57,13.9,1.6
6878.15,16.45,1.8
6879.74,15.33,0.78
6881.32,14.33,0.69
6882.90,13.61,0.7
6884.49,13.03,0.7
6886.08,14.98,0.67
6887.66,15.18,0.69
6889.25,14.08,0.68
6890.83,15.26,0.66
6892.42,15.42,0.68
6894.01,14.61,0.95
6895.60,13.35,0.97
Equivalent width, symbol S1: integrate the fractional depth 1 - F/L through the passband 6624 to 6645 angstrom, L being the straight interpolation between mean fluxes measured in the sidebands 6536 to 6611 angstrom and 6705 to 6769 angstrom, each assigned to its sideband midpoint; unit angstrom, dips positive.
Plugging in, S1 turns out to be 7.4 angstrom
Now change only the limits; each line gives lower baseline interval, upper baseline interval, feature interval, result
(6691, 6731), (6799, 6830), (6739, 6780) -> 4.85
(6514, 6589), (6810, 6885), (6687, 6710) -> 5.93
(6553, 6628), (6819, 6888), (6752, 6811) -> 9.92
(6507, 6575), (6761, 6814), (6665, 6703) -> 6.94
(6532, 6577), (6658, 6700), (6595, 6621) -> 8.67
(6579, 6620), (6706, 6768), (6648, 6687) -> 8.23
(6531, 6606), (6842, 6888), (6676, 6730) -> 8.99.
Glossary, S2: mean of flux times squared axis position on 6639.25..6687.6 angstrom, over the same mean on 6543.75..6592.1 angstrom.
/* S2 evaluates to 0.48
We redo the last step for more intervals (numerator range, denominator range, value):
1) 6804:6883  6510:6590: 0.62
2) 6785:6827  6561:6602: 0.48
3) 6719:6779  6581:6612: 0.78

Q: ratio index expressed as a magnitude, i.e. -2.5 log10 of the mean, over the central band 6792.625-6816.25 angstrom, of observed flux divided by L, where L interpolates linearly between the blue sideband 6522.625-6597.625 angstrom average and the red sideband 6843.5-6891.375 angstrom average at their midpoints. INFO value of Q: 0.21 mag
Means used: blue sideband 25.9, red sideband 14.5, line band 13.9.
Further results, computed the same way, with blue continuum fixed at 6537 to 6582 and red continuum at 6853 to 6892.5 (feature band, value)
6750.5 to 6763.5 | 0.35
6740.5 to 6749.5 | 0.41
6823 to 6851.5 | 0.13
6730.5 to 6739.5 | 0.08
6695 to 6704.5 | 0.49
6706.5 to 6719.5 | -0.03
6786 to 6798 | 0.28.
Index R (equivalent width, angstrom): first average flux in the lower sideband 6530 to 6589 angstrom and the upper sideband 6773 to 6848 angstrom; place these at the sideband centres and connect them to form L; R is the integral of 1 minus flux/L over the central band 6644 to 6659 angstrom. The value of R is 5.8 angstrom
